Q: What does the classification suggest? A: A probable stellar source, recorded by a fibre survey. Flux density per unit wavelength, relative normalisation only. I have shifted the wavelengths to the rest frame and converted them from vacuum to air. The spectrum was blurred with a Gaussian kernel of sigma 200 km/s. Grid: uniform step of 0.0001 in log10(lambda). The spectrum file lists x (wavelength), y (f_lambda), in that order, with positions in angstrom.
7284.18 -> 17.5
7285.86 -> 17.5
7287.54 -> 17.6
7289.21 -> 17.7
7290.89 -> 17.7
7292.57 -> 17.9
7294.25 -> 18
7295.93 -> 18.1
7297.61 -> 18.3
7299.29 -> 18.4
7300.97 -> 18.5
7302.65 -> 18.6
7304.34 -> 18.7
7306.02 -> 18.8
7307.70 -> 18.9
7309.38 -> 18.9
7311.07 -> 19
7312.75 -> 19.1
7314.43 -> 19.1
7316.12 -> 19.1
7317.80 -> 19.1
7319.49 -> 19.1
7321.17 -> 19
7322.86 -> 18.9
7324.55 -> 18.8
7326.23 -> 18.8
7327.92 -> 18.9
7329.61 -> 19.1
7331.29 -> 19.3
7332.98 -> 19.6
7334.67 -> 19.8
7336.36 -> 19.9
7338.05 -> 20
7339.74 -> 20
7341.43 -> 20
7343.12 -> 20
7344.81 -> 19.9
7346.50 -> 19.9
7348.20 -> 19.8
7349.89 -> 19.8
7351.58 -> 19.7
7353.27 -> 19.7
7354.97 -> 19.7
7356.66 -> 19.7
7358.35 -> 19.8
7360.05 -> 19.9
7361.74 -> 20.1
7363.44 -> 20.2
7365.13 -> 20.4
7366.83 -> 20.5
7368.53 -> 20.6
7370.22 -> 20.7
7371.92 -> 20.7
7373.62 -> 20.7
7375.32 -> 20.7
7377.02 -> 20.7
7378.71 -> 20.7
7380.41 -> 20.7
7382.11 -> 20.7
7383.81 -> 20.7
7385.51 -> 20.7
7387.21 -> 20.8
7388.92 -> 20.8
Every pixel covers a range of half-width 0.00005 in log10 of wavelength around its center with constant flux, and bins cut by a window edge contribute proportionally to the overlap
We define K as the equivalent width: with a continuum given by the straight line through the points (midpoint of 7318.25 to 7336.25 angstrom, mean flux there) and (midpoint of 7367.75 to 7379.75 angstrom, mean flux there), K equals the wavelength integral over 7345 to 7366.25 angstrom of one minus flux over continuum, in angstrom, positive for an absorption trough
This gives 0.2 angstrom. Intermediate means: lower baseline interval 19.2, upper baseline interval 20.7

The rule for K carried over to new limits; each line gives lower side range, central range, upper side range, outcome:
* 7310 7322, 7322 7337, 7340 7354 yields 0.15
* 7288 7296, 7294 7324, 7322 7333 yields -0.59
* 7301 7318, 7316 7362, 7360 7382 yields 0.32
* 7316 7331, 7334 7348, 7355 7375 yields -0.28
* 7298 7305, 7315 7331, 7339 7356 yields 0.12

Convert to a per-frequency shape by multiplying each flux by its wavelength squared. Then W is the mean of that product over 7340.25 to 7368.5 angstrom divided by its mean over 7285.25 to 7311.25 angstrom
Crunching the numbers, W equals 1.11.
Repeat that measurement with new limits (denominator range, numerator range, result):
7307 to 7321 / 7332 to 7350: 1.05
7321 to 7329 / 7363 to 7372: 1.10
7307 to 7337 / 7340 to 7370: 1.05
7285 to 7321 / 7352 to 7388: 1.12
